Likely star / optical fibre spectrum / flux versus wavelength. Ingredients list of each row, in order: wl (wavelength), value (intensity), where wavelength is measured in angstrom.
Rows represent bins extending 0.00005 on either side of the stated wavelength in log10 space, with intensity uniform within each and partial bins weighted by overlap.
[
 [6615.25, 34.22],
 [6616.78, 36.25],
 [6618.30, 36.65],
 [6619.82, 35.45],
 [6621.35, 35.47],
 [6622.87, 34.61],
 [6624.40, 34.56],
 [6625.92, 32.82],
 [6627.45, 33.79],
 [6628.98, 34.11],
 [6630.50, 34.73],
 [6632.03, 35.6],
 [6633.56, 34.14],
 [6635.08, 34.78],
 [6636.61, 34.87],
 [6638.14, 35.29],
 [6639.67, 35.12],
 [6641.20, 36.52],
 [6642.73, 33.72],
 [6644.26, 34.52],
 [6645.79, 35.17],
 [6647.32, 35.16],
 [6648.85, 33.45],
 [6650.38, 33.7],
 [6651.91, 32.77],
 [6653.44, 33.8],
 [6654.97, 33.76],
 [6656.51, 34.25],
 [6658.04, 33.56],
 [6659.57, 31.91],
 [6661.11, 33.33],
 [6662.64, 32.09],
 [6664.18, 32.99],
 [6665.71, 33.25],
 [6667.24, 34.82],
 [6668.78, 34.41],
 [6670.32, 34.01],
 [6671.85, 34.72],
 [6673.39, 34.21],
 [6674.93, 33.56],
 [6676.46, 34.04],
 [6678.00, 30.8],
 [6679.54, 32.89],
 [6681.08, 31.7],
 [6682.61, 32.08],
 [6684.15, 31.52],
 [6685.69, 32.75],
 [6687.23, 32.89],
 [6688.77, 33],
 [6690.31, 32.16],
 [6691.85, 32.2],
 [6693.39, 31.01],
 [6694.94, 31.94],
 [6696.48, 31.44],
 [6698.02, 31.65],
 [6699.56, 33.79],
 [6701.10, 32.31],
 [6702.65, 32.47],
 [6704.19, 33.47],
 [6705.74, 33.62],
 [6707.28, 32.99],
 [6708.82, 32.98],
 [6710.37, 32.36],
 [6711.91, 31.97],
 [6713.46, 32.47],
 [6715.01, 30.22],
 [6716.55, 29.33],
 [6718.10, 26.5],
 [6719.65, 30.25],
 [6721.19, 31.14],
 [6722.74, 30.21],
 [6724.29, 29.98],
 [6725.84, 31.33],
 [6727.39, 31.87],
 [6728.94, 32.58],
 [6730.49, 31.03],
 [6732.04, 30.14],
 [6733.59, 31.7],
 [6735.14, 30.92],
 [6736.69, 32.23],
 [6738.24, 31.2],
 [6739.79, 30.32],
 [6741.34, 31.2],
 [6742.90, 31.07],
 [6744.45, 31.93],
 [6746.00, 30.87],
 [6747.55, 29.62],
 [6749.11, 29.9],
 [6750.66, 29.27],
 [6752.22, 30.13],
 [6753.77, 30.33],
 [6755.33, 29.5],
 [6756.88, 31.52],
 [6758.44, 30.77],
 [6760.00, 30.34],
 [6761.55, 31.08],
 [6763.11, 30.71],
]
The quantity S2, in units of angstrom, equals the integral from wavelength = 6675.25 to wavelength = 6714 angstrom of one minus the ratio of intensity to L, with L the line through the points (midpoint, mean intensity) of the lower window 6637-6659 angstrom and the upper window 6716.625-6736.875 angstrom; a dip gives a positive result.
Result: -0.3 angstrom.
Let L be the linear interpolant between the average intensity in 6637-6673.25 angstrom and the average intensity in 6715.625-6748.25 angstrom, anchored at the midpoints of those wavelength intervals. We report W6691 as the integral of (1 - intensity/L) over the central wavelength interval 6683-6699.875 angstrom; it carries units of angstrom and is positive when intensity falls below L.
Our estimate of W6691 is 0.16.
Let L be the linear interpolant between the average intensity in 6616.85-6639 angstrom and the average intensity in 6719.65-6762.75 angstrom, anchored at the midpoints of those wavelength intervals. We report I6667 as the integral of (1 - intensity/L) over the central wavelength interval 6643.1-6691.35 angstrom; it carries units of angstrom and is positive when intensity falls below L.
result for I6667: 0.2 angstrom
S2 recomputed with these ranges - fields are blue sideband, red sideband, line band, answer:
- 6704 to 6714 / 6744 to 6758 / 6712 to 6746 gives 0.8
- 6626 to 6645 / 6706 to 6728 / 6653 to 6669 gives 0.1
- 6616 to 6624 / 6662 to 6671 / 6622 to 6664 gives 0.6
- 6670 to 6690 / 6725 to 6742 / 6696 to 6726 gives 0.4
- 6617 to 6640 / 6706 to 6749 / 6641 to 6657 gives -0.1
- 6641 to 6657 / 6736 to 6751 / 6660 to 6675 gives -0.1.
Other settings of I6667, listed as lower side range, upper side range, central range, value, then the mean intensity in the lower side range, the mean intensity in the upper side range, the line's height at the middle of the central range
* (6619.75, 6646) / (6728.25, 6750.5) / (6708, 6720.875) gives 0.4 angstrom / 34.7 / 31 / 31.9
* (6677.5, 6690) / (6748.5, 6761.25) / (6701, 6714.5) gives -0.5 angstrom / 32.2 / 30.3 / 31.6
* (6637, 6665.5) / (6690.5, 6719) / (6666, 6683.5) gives -0.2 angstrom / 33.9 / 31.8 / 33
